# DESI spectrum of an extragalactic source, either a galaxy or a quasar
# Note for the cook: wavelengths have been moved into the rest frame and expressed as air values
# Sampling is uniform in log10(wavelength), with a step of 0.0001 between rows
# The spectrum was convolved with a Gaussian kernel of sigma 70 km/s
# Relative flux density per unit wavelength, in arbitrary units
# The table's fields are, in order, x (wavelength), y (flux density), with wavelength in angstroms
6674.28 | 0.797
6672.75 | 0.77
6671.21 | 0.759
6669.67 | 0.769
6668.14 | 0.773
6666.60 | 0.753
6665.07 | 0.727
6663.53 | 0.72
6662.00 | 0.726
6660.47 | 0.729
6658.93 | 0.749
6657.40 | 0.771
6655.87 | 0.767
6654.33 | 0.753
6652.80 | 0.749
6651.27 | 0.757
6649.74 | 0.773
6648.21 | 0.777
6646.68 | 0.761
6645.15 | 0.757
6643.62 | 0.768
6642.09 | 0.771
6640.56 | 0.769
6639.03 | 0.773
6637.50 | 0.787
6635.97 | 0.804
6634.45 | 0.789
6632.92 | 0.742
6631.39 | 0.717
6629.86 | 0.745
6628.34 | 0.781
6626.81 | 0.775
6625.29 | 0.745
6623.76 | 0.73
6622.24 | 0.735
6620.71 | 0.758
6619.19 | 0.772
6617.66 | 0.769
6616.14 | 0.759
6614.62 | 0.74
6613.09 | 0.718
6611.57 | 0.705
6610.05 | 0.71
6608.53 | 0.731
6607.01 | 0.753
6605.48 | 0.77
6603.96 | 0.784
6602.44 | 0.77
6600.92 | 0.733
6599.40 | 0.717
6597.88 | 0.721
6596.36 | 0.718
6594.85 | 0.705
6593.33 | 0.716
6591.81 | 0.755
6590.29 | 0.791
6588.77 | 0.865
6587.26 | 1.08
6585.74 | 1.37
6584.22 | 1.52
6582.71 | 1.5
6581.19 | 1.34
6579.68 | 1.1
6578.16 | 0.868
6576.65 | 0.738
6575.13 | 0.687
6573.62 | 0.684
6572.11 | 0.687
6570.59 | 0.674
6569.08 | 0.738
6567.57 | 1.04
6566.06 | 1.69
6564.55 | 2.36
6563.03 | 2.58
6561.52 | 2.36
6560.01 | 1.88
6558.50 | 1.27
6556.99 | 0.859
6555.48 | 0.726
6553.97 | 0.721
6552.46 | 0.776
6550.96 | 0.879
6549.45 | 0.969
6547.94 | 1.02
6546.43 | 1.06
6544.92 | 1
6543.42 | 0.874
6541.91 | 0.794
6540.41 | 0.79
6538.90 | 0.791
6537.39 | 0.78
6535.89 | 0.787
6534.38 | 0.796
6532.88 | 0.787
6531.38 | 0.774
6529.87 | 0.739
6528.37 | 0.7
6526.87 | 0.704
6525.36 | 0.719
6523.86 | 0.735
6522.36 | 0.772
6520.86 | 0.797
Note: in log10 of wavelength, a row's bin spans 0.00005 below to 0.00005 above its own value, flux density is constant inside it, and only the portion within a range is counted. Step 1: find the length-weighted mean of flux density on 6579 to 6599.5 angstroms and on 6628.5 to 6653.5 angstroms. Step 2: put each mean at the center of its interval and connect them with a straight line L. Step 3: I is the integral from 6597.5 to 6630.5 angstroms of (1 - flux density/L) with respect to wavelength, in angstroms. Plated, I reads 5.19 angstroms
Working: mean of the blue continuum 1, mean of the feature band 0.747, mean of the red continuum 0.766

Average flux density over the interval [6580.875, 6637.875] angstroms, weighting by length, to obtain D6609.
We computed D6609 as 0.828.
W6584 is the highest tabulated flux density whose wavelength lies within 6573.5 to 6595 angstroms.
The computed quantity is 1.52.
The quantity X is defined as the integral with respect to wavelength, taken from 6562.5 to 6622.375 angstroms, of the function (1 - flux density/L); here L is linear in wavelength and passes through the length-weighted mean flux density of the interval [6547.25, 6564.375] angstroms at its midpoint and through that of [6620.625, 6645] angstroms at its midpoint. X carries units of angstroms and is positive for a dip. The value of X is 6.91 angstroms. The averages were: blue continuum 1.31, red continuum 0.762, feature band 0.942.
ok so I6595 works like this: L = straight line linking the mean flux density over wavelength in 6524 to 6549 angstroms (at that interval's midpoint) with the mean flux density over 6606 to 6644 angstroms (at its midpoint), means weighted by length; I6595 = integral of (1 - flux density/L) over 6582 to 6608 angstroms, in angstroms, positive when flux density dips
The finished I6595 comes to -4.0 angstroms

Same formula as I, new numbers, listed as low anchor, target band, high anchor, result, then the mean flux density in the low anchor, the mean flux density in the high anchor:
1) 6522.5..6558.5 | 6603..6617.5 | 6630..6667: 0.7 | 0.825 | 0.758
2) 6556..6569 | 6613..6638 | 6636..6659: 6.0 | 1.68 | 0.767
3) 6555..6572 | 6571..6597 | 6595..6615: 3.4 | 1.45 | 0.735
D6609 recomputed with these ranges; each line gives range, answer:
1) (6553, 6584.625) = 1.23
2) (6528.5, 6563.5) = 1.03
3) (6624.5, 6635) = 0.755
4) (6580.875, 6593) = 1.13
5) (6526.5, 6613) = 0.972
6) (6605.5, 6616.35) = 0.732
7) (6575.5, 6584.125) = 1.12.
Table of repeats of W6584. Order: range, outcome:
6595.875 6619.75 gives 0.784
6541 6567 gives 2.58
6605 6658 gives 0.804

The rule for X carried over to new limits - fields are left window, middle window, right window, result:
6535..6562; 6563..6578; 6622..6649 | -2.5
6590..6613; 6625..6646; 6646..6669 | -0.6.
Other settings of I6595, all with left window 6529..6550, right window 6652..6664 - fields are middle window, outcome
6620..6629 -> 0.3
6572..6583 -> -1.7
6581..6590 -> -4.9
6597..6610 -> 0.8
